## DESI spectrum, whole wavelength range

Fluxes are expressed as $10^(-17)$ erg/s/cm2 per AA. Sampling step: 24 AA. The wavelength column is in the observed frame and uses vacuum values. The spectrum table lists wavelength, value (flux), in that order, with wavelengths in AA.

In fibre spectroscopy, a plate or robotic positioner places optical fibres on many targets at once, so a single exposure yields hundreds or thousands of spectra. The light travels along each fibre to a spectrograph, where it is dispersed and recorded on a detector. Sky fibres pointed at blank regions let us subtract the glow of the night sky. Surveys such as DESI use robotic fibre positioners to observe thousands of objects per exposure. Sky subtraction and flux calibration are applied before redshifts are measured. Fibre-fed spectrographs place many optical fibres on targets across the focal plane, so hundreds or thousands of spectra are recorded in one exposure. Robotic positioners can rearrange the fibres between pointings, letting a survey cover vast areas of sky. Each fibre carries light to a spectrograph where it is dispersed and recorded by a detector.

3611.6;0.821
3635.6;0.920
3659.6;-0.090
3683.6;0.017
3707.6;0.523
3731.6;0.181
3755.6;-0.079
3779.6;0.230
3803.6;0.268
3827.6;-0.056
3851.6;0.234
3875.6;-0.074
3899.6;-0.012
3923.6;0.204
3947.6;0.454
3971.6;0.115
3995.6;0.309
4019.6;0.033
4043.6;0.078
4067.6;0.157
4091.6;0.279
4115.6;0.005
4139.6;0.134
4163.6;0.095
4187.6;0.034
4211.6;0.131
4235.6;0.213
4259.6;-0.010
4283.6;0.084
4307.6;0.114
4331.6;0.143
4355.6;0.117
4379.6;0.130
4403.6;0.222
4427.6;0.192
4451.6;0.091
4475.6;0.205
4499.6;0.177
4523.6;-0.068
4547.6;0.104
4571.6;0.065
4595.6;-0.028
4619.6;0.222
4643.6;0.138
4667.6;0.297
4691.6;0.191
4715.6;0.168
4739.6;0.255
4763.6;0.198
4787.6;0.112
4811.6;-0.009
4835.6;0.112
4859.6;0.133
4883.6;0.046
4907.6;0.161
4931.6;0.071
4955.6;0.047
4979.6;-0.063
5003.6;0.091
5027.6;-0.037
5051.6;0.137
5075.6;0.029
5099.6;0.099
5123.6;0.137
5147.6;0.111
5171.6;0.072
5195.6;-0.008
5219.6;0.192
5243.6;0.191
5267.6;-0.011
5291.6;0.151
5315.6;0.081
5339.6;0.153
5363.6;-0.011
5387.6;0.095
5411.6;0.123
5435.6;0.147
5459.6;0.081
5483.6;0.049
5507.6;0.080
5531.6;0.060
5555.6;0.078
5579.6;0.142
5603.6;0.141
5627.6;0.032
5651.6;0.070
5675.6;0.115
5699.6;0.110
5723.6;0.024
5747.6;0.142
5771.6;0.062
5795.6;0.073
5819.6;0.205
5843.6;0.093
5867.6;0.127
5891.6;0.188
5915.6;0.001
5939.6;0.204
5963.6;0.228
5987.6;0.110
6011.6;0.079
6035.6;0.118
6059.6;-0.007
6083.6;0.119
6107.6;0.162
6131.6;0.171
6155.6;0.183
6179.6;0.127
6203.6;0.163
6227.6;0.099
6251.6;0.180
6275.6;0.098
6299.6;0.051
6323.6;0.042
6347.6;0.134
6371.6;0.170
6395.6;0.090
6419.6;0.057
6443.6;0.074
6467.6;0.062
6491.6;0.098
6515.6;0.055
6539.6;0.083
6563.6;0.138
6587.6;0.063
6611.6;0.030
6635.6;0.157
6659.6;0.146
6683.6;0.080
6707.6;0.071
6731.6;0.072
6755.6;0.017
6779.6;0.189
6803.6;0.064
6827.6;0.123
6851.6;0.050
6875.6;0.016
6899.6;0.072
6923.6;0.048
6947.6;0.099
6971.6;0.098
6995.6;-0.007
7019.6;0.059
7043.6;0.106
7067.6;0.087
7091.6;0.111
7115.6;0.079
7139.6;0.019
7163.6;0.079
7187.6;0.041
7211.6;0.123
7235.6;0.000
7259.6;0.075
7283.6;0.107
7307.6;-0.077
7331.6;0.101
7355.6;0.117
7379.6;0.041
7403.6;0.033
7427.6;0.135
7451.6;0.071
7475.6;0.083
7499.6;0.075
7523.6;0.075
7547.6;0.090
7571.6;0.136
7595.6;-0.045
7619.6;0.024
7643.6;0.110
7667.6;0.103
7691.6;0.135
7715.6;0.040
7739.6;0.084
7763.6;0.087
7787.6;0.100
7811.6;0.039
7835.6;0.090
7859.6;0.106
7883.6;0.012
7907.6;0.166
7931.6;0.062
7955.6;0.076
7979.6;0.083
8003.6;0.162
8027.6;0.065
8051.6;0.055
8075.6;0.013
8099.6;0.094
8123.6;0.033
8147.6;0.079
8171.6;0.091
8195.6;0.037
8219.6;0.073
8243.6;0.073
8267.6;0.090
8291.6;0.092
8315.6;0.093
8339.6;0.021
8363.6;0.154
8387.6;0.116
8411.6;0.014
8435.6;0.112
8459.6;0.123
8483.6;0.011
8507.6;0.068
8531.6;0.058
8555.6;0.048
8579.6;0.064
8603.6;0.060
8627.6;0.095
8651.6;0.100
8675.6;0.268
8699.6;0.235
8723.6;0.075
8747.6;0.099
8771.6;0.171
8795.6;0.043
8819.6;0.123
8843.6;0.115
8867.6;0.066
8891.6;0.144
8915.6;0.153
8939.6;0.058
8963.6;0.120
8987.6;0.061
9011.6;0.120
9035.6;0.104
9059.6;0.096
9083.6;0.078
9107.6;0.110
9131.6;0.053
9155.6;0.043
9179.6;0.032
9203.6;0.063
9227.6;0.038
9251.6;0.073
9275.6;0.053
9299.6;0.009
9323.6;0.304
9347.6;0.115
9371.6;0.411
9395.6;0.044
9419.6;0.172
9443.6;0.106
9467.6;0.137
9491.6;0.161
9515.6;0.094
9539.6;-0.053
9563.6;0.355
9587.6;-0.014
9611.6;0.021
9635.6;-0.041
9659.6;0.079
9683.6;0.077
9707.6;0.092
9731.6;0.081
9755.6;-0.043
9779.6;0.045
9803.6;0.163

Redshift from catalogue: 1.33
